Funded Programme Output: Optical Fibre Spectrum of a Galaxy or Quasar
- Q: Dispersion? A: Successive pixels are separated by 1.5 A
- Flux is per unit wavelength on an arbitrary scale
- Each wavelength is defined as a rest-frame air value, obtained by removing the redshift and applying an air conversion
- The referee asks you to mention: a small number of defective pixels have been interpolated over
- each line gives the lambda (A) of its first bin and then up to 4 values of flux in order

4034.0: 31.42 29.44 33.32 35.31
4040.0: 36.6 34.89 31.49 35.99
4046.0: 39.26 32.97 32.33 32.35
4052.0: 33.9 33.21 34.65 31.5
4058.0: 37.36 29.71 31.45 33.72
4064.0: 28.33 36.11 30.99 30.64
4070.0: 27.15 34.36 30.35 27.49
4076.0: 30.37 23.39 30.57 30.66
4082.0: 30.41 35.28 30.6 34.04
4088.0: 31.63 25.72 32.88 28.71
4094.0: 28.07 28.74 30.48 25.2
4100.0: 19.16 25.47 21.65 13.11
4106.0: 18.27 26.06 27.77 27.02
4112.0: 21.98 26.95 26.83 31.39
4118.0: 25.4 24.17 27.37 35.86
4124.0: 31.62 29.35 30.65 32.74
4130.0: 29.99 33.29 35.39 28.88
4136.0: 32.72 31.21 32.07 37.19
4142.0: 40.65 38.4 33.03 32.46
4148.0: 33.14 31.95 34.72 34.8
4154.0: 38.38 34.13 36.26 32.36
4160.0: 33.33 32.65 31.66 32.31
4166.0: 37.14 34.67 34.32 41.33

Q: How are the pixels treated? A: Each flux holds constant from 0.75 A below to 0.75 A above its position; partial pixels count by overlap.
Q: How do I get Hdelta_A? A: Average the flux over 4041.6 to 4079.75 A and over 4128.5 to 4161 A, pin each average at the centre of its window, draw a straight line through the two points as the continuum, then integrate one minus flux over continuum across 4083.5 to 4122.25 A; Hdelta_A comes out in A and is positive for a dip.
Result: 7.5 A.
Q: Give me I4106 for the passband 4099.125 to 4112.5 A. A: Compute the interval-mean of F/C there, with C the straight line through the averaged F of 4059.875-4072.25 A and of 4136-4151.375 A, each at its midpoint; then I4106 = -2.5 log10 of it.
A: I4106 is 0.43 mag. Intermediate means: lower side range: 31.5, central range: 22.3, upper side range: 34.4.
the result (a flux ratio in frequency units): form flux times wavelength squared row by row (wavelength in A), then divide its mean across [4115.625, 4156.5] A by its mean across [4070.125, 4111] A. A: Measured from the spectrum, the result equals 1.2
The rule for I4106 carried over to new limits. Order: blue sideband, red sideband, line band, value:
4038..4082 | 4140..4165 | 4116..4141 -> 0.10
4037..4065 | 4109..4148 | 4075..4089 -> 0.07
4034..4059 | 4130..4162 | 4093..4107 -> 0.40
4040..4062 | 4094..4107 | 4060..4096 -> -0.10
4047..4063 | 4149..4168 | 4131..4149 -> 0.00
